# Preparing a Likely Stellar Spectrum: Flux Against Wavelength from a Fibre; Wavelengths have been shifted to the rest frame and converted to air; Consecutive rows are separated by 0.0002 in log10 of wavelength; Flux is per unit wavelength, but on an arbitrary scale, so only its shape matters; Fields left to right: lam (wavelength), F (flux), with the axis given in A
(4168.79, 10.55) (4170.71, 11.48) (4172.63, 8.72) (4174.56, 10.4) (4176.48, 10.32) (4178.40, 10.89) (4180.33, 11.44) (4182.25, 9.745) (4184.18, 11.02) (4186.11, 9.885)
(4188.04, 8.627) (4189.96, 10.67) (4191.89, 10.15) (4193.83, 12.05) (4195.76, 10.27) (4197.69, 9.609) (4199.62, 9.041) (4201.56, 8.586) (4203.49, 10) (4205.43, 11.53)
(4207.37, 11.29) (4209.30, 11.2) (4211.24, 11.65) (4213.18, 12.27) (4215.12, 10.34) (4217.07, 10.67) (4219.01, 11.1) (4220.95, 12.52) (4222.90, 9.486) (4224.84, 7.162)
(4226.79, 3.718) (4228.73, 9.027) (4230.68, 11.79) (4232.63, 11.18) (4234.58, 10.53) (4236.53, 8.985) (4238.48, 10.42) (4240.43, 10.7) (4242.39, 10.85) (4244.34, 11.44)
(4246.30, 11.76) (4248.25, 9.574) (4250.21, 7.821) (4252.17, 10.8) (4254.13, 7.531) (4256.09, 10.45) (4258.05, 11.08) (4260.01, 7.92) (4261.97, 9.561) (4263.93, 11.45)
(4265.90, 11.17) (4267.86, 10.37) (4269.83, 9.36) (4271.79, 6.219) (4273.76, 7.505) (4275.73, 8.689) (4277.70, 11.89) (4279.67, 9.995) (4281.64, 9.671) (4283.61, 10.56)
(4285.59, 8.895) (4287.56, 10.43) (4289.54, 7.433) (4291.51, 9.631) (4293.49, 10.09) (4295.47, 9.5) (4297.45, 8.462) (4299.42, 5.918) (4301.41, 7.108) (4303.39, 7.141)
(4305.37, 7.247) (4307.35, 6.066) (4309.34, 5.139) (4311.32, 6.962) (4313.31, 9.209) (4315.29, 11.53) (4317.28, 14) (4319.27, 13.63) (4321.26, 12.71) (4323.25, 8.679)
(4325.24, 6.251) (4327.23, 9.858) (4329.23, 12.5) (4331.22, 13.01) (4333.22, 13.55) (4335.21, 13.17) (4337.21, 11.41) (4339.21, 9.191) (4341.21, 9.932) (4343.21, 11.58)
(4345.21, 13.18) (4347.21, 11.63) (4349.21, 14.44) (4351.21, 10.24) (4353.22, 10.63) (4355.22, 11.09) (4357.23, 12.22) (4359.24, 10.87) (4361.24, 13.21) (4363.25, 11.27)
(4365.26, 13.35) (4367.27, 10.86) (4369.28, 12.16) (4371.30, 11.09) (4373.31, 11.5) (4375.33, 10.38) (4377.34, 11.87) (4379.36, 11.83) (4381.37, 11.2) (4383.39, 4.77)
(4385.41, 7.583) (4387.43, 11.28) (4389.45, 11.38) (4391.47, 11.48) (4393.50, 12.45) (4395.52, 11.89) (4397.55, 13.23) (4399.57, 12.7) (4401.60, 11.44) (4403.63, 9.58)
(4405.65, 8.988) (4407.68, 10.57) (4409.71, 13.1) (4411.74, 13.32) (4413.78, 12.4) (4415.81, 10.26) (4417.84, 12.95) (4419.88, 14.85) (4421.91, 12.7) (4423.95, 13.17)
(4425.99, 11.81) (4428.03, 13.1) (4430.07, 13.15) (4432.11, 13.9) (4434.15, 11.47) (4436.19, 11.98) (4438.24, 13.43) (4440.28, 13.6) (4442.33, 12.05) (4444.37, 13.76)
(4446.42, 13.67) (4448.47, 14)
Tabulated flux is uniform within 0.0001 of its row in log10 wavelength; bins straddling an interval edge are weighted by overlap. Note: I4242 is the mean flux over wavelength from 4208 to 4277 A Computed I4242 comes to 9.91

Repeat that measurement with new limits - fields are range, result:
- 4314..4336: 11.7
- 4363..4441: 11.7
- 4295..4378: 10.6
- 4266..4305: 8.91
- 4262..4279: 9.59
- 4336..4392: 11.1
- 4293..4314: 7.44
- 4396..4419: 11.7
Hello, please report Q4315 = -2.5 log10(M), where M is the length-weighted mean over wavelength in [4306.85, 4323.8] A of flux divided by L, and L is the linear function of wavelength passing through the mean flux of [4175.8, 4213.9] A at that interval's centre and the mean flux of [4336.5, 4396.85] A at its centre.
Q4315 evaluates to 0.11 mag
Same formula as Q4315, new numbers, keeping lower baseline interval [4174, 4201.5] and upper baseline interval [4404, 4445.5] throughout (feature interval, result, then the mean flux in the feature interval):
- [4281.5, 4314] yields 0.35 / 8.15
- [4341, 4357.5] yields 0.00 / 11.7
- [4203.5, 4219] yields -0.07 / 11.2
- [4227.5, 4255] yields 0.06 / 10.1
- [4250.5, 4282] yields 0.15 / 9.56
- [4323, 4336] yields 0.05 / 11.1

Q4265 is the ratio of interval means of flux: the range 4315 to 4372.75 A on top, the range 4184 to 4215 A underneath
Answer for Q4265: 1.1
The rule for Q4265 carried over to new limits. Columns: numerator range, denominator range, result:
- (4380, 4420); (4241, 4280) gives 1.15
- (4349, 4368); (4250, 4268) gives 1.19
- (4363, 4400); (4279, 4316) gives 1.32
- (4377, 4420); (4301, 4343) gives 1.13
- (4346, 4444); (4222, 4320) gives 1.26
